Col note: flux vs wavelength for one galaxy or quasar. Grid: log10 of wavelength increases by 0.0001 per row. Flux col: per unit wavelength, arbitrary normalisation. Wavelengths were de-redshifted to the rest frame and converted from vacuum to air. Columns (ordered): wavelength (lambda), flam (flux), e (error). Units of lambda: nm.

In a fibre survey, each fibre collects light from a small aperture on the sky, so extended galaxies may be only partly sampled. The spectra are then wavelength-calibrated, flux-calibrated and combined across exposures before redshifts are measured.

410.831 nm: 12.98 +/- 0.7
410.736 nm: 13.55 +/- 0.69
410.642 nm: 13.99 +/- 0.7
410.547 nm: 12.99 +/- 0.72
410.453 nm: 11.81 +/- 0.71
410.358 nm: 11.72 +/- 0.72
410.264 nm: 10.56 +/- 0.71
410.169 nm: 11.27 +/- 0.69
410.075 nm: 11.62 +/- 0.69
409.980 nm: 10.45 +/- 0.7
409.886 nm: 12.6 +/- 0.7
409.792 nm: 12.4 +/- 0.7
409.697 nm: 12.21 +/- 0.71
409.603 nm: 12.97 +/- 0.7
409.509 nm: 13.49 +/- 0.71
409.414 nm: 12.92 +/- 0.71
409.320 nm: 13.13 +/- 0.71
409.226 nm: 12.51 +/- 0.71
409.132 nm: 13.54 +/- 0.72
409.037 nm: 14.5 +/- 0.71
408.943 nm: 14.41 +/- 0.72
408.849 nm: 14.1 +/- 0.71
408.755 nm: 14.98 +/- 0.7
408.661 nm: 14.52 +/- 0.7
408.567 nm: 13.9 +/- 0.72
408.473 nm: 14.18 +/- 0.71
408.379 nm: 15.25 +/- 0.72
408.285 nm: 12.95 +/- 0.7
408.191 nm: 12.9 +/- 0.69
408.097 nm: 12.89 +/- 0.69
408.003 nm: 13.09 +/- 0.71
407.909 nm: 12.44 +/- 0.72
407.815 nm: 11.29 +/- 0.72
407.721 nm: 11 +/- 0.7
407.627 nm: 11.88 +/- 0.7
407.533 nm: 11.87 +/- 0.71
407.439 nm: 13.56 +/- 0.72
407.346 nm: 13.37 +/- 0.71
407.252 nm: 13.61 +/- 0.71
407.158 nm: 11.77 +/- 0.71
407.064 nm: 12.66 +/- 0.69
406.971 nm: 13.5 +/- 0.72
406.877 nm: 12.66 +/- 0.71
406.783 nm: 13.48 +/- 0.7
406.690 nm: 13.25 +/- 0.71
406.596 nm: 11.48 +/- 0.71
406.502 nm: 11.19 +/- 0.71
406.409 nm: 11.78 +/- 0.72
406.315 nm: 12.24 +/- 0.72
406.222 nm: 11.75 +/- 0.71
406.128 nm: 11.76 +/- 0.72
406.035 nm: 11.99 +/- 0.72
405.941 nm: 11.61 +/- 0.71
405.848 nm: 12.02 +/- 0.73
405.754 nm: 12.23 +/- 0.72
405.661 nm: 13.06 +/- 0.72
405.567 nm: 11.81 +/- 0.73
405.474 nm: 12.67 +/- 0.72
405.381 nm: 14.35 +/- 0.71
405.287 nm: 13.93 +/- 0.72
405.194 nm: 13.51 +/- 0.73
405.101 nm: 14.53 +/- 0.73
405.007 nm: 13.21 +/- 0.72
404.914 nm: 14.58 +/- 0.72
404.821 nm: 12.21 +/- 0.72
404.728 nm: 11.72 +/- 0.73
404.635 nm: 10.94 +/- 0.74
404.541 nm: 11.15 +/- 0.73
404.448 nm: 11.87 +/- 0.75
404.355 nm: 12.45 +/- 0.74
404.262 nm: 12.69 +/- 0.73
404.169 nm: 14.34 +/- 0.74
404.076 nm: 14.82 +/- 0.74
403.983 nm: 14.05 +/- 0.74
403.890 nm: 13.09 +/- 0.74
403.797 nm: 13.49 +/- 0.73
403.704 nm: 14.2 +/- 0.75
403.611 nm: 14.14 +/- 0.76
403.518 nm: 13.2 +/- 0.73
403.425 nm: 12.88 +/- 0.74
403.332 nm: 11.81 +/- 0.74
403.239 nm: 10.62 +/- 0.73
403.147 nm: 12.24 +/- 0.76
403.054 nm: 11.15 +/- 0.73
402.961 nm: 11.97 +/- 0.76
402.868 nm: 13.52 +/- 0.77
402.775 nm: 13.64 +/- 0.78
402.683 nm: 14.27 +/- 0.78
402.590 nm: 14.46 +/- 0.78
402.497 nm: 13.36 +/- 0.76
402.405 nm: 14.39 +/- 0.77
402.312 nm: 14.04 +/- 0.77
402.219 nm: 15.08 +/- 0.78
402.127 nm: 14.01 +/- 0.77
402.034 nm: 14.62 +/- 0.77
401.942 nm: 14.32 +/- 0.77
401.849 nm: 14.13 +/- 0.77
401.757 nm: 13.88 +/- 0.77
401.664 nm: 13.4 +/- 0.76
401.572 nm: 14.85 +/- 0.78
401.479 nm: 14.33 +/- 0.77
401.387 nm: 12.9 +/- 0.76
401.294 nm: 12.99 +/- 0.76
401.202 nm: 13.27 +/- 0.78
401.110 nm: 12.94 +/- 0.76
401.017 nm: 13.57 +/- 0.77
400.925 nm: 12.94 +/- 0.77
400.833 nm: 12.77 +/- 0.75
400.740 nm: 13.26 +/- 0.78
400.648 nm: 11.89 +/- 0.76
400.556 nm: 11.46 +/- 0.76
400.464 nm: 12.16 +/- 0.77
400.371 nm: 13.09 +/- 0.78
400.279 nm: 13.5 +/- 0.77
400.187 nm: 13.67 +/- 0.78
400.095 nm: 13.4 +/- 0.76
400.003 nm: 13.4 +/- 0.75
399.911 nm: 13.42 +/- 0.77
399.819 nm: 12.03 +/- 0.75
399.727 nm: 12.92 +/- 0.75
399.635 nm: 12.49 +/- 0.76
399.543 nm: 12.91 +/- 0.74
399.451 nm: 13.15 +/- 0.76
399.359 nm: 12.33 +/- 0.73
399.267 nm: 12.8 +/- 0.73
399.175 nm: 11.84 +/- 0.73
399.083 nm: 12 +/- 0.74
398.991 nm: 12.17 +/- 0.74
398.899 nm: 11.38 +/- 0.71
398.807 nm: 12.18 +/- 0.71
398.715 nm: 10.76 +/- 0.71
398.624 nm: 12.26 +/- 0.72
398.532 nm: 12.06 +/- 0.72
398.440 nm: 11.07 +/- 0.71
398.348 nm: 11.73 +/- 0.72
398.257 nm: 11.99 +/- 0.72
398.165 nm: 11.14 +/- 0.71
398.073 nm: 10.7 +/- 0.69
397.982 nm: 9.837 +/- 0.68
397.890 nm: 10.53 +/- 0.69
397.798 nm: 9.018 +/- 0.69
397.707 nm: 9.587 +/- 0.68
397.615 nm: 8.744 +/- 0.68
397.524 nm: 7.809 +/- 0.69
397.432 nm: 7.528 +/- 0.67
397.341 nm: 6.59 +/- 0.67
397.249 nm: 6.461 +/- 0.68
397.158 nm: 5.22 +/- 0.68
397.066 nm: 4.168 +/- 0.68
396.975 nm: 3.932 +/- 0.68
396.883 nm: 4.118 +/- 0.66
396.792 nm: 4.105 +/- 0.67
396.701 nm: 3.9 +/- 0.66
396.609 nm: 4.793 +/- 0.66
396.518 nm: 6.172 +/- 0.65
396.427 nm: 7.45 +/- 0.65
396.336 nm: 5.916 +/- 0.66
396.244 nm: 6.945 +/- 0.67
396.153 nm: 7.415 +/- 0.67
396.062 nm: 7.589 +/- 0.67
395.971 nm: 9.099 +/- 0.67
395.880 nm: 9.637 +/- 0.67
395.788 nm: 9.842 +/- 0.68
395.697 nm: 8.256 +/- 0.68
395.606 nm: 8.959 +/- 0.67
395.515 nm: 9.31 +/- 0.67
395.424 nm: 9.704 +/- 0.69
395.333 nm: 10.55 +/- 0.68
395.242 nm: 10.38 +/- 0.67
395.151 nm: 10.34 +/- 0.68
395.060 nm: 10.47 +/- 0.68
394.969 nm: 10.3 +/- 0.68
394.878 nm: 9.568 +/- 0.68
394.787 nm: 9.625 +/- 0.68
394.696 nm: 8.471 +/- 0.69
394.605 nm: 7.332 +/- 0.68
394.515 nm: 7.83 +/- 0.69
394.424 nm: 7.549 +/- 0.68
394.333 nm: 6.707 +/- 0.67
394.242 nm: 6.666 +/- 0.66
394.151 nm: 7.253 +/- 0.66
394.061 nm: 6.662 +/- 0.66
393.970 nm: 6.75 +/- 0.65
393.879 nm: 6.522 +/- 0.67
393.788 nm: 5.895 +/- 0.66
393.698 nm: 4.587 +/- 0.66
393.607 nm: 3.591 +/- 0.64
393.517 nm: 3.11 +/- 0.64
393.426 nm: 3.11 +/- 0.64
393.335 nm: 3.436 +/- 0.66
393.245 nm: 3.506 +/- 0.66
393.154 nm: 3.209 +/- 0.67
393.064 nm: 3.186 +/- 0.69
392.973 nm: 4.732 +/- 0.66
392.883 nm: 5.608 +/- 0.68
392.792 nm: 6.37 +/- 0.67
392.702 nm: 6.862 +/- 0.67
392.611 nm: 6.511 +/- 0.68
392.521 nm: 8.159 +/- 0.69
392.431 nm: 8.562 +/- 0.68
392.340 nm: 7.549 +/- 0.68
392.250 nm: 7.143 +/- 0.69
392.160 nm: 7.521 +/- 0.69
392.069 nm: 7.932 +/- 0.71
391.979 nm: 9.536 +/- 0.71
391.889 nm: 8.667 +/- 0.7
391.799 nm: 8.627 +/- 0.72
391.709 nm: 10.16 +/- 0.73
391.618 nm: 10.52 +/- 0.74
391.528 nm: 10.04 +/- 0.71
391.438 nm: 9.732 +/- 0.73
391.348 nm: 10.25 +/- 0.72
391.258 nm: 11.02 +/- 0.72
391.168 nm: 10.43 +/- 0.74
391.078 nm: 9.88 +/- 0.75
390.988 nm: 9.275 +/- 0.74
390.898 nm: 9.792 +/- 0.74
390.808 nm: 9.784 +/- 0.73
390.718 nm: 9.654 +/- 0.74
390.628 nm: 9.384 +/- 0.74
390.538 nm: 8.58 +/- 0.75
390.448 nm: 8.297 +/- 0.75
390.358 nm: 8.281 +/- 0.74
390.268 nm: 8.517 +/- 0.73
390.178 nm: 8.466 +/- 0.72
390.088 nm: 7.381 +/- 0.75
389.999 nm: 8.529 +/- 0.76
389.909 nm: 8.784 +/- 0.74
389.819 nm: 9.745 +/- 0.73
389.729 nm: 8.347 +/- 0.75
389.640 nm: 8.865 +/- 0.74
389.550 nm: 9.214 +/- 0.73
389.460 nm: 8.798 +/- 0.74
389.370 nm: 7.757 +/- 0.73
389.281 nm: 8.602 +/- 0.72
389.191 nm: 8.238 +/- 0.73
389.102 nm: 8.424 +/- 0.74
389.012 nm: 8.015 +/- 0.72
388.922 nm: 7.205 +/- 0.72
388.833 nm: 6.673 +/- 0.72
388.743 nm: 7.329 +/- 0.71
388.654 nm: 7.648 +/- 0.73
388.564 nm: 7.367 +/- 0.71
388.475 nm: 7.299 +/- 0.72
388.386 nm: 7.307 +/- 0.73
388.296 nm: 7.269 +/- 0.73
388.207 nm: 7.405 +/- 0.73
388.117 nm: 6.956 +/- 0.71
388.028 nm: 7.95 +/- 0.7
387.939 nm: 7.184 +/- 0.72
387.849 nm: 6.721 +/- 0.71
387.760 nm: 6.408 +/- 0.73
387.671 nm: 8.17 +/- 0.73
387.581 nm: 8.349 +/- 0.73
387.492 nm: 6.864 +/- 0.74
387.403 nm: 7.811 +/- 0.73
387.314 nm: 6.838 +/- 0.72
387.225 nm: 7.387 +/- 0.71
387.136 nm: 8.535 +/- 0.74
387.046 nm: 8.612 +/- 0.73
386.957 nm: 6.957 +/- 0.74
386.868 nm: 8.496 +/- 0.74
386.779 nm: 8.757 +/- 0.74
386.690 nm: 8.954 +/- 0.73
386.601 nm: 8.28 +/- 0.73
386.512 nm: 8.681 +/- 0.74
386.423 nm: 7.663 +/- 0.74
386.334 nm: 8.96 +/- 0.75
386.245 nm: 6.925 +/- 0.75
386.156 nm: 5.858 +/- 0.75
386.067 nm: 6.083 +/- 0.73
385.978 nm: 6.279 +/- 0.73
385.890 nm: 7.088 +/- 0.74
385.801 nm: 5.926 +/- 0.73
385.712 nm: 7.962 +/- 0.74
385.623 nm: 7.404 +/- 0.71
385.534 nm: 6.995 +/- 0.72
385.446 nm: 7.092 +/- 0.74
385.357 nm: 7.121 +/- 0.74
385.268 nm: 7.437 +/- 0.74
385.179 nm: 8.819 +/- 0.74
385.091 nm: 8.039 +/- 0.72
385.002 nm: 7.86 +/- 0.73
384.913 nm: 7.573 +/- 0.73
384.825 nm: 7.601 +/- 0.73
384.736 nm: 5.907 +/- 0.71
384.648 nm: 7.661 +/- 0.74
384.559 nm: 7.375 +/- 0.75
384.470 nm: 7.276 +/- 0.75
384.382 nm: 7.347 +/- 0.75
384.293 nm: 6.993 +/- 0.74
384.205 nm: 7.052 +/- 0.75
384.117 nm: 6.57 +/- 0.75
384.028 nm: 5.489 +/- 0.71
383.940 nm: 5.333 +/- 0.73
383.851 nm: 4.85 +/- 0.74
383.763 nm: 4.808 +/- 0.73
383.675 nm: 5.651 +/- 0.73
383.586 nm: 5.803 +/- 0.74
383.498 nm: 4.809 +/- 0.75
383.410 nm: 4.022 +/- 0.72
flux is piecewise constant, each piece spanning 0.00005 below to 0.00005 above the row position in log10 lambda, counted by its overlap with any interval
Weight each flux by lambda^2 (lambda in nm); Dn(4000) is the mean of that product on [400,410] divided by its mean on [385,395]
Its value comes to 1.84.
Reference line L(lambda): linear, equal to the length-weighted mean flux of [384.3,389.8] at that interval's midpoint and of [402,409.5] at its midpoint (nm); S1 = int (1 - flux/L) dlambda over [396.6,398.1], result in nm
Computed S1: 0.53 nm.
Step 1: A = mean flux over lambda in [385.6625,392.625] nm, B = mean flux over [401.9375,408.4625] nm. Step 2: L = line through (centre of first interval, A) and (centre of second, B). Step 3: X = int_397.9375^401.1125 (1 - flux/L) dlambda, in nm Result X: -0.30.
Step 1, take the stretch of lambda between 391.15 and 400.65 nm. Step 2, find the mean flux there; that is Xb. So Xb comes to 8.76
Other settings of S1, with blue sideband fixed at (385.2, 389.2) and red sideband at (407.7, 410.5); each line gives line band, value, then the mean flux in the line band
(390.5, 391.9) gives -0.215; 9.77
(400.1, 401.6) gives -0.310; 13.1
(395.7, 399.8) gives 0.380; 9.2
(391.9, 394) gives 0.717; 5.84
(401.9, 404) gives -0.380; 13.4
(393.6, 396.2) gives 0.322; 8.24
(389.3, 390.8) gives -0.092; 8.69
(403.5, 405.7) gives -0.263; 13.2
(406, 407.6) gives -0.020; 12.5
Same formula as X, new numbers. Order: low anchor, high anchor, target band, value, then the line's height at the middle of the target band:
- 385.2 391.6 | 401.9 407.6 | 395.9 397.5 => 0.683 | 10.6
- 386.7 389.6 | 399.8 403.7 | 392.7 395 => 0.923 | 10.1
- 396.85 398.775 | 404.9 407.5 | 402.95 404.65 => -0.161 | 11.6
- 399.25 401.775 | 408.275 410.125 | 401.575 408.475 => 0.122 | 13.2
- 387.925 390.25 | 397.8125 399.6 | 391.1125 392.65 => 0.008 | 9.05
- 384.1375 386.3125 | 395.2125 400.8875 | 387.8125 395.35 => 0.606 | 8.54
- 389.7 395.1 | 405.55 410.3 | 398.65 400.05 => -0.343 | 9.95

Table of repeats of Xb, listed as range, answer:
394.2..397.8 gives 7.68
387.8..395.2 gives 7.76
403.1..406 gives 12.9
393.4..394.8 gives 6.33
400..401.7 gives 13.1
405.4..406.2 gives 12.2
